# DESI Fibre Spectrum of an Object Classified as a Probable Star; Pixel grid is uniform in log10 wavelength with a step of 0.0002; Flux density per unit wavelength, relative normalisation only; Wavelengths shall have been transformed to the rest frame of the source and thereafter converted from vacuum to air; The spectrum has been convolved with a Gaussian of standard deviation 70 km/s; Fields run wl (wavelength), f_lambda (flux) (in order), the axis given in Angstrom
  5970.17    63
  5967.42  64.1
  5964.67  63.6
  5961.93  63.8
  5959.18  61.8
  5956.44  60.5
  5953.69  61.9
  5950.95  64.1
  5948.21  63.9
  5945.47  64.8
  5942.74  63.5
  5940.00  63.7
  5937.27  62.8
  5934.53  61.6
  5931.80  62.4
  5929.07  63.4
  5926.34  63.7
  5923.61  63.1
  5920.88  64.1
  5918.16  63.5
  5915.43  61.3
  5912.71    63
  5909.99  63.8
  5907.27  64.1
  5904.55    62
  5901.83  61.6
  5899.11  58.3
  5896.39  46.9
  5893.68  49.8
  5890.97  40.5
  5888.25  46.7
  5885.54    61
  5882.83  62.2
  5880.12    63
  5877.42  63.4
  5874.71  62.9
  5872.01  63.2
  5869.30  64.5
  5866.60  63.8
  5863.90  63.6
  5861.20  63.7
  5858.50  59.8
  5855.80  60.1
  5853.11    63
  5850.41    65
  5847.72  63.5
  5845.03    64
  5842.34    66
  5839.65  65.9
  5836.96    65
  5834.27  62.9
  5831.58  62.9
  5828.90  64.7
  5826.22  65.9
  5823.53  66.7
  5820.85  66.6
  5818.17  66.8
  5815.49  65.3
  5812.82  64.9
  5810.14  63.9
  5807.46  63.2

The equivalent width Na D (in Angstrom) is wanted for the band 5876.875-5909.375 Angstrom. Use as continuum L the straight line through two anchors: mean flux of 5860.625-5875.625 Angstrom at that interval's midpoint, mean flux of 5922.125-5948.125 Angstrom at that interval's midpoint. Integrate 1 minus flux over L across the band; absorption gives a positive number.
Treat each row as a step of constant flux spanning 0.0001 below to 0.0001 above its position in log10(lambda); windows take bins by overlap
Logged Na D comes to 3.5 Angstrom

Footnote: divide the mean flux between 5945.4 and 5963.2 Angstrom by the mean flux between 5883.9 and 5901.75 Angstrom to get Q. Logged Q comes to 1.22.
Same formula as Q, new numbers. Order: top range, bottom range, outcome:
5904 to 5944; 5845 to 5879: 1.00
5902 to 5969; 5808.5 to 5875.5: 0.98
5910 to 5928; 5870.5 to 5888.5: 1.03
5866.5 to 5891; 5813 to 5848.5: 0.92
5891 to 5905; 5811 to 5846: 0.83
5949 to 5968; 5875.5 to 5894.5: 1.13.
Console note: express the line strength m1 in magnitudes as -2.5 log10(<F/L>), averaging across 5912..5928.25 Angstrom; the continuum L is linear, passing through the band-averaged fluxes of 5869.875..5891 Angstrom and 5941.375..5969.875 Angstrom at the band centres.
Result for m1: -0.03 mag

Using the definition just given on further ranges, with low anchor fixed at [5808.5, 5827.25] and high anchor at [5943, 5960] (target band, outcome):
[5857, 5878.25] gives 0.03 mag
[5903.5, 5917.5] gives 0.01 mag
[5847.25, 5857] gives 0.03 mag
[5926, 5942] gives 0.01 mag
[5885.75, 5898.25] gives 0.32 mag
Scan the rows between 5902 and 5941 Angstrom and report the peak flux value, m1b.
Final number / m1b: 64.1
